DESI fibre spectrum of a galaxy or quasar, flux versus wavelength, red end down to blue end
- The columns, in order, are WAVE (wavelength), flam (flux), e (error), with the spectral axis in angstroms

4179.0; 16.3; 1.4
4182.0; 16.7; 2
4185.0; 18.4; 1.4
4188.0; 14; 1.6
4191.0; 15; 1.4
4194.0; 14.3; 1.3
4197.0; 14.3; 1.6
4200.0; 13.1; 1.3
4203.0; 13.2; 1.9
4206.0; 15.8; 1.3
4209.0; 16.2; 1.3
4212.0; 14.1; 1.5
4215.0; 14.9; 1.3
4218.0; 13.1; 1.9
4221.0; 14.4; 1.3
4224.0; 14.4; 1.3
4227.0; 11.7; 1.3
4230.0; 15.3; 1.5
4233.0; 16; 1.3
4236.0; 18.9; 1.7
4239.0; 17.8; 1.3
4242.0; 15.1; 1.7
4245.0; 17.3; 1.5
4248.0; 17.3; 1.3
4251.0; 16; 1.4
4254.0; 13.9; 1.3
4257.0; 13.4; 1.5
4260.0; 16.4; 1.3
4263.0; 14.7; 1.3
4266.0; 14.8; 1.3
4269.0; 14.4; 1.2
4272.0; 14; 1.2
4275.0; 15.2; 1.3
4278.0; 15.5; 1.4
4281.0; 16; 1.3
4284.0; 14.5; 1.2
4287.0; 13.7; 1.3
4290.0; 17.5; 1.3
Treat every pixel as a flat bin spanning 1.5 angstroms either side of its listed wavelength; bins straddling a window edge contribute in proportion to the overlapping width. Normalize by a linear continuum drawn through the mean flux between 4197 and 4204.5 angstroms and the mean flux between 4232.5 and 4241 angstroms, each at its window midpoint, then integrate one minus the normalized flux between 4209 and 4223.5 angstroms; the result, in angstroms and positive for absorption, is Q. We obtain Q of 0.77 angstroms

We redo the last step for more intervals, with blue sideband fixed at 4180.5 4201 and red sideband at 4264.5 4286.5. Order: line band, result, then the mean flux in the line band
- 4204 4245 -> -0.6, 15.3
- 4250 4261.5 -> 0.0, 14.9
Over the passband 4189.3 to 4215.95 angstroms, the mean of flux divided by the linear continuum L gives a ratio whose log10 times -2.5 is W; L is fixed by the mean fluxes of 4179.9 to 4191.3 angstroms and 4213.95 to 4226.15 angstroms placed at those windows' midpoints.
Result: 0.04 mag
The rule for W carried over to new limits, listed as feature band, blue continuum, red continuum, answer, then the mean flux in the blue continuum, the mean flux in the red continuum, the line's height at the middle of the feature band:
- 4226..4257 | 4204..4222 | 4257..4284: -0.07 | 14.7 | 15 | 14.9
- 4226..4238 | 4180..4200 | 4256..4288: -0.05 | 15.3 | 14.8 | 15.1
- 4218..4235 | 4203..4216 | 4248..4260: 0.05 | 15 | 15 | 15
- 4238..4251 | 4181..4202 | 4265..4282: -0.12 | 15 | 15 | 15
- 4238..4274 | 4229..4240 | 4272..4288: 0.05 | 17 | 14.9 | 16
